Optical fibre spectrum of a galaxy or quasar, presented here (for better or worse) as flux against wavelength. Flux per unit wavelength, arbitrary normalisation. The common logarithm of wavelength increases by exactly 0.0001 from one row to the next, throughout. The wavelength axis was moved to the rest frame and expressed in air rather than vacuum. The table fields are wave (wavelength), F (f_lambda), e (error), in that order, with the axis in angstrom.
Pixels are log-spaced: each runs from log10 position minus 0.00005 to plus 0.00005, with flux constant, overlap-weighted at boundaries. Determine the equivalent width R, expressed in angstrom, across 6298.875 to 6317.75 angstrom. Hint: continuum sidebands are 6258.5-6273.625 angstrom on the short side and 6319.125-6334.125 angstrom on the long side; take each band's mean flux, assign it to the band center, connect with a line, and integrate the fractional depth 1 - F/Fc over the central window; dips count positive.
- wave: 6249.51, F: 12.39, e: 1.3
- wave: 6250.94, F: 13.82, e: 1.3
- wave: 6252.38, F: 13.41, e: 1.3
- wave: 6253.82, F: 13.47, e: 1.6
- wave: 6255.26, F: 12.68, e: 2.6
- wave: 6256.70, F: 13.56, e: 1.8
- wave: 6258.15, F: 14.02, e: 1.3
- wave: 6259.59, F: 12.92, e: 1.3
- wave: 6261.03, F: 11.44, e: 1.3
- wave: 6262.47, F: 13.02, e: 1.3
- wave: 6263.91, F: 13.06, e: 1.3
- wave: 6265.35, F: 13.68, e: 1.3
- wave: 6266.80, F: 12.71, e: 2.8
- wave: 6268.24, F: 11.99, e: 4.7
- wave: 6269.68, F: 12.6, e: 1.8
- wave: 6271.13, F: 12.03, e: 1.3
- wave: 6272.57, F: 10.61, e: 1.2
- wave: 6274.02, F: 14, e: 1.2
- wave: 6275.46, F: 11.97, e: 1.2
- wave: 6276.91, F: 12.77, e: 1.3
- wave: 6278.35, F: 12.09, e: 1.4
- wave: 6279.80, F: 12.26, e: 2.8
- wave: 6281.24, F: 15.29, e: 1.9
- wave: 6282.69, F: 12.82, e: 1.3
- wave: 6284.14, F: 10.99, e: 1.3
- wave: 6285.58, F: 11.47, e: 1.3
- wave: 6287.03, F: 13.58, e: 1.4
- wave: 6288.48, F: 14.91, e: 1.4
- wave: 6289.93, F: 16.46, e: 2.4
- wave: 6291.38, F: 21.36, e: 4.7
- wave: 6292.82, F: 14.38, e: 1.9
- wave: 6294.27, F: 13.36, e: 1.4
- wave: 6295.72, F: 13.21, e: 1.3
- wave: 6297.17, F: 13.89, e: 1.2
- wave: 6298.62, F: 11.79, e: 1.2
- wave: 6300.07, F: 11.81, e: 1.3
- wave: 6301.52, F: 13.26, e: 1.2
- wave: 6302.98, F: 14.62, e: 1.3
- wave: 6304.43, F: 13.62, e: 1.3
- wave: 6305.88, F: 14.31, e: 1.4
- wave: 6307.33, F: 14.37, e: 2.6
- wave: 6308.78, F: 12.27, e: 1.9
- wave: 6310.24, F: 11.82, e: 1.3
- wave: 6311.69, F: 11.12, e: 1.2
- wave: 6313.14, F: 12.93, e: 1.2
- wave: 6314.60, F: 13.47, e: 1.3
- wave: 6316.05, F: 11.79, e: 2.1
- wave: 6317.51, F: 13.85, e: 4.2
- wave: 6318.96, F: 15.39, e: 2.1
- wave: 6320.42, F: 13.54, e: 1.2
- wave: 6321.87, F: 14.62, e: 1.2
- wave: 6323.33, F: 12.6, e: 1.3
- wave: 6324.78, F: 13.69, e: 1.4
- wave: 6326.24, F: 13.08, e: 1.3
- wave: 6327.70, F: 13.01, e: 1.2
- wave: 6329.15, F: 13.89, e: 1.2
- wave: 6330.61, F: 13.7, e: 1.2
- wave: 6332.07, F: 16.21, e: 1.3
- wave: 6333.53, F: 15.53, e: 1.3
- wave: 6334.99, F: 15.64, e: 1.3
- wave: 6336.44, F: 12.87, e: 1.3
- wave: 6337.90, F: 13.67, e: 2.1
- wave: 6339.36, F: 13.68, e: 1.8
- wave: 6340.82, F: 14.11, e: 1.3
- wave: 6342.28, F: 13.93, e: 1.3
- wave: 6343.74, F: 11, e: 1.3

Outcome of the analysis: 0.8 angstrom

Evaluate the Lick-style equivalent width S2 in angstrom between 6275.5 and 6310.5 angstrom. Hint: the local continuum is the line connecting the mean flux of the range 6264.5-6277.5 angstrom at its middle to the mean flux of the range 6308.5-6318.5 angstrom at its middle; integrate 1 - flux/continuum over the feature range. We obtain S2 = -3.0 angstrom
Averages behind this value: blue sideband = 12.5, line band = 13.6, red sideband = 12.5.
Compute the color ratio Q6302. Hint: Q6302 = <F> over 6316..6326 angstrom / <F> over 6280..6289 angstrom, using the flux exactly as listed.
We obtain 1.0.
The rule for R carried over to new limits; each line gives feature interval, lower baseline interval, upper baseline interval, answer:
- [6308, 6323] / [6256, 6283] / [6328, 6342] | 0.86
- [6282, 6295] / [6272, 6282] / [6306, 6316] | -1.68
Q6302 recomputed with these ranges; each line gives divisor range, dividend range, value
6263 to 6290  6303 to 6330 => 1.04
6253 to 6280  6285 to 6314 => 1.08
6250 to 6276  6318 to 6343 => 1.10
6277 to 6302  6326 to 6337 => 1.05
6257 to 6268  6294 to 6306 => 1.02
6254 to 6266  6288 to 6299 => 1.15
